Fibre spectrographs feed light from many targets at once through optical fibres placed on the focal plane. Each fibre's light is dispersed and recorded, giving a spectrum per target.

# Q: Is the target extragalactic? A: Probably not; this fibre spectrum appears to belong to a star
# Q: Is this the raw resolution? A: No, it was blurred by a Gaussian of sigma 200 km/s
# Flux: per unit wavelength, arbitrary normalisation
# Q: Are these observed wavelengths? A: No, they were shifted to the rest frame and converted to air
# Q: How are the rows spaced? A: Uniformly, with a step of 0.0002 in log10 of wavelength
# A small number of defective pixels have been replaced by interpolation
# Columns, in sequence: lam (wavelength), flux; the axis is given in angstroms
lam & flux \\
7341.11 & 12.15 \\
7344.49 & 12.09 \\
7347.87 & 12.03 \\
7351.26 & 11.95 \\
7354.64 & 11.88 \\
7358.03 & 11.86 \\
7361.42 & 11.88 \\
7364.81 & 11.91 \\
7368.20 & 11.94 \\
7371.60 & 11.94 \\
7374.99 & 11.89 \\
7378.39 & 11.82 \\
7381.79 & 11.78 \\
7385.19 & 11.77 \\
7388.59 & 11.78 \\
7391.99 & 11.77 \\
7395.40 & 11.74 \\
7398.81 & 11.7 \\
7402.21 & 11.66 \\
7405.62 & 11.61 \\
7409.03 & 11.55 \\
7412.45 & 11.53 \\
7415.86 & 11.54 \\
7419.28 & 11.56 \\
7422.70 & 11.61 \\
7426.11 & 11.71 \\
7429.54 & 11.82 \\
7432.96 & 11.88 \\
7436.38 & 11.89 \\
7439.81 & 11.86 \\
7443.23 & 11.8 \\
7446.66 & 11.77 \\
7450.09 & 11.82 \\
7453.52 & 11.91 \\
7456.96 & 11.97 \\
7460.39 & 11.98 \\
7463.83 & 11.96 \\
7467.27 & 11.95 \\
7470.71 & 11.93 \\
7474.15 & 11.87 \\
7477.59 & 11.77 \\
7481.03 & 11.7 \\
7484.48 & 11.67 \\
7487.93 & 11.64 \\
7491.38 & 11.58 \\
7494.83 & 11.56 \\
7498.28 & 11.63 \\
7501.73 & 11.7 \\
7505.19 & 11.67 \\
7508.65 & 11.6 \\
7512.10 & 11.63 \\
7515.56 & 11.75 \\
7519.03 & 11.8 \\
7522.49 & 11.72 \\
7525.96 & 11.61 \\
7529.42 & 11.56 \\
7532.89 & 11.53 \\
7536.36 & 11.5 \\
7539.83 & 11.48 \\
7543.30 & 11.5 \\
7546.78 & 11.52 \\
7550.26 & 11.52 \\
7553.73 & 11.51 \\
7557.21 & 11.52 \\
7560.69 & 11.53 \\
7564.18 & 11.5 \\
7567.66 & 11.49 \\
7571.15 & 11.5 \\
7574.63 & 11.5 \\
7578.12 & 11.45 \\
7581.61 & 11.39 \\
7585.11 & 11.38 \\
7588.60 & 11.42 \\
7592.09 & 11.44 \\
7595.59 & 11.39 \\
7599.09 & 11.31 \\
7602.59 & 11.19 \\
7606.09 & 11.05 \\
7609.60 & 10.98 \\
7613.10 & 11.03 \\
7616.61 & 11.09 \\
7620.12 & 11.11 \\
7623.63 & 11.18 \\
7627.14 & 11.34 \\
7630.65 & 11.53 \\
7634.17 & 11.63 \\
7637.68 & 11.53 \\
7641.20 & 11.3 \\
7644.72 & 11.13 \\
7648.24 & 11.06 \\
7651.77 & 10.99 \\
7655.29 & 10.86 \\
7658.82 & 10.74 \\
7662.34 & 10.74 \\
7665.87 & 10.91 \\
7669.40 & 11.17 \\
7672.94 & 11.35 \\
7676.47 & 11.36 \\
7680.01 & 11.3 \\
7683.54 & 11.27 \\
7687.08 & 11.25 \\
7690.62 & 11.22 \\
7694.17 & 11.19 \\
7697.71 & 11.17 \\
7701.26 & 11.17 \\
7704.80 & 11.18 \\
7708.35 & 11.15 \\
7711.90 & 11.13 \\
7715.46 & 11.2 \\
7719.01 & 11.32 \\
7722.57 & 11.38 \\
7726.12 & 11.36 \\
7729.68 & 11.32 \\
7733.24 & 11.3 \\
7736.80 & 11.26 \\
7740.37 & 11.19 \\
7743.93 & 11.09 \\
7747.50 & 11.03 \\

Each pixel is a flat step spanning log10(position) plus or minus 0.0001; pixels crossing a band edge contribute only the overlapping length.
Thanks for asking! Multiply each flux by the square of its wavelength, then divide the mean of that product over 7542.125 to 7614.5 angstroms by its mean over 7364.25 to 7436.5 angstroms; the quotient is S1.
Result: 1.0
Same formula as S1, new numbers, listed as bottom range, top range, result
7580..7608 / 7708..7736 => 1.03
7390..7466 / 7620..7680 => 1.01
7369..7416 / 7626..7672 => 1.02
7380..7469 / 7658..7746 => 1.02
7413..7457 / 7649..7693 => 1.00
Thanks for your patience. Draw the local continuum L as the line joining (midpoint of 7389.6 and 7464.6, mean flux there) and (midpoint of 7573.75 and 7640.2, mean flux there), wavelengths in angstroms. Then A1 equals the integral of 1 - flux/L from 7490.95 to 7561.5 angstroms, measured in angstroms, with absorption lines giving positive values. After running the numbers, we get -0.5 angstroms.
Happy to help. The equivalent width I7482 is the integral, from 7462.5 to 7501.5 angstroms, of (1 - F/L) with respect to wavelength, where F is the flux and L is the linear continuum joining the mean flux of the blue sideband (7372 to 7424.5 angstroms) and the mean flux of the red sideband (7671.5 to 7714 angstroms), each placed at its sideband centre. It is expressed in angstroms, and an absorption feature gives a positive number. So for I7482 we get -0.62 angstroms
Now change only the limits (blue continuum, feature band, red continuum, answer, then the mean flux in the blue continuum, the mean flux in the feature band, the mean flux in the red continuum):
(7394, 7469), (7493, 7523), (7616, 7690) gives -0.3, 11.8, 11.7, 11.2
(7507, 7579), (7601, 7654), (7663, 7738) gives 0.8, 11.6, 11.2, 11.2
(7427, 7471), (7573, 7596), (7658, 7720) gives 0.1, 11.9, 11.4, 11.2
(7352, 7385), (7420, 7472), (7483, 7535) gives -0.5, 11.9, 11.9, 11.6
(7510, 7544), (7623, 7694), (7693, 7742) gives 1.0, 11.6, 11.2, 11.2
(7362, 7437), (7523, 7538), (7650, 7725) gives -0.1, 11.7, 11.6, 11.1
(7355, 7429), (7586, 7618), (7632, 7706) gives 0.3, 11.7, 11.2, 11.2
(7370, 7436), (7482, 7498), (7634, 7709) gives -0.1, 11.7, 11.6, 11.2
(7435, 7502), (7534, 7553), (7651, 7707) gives 0.1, 11.8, 11.5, 11.1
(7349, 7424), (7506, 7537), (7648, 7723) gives -0.4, 11.8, 11.6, 11.1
